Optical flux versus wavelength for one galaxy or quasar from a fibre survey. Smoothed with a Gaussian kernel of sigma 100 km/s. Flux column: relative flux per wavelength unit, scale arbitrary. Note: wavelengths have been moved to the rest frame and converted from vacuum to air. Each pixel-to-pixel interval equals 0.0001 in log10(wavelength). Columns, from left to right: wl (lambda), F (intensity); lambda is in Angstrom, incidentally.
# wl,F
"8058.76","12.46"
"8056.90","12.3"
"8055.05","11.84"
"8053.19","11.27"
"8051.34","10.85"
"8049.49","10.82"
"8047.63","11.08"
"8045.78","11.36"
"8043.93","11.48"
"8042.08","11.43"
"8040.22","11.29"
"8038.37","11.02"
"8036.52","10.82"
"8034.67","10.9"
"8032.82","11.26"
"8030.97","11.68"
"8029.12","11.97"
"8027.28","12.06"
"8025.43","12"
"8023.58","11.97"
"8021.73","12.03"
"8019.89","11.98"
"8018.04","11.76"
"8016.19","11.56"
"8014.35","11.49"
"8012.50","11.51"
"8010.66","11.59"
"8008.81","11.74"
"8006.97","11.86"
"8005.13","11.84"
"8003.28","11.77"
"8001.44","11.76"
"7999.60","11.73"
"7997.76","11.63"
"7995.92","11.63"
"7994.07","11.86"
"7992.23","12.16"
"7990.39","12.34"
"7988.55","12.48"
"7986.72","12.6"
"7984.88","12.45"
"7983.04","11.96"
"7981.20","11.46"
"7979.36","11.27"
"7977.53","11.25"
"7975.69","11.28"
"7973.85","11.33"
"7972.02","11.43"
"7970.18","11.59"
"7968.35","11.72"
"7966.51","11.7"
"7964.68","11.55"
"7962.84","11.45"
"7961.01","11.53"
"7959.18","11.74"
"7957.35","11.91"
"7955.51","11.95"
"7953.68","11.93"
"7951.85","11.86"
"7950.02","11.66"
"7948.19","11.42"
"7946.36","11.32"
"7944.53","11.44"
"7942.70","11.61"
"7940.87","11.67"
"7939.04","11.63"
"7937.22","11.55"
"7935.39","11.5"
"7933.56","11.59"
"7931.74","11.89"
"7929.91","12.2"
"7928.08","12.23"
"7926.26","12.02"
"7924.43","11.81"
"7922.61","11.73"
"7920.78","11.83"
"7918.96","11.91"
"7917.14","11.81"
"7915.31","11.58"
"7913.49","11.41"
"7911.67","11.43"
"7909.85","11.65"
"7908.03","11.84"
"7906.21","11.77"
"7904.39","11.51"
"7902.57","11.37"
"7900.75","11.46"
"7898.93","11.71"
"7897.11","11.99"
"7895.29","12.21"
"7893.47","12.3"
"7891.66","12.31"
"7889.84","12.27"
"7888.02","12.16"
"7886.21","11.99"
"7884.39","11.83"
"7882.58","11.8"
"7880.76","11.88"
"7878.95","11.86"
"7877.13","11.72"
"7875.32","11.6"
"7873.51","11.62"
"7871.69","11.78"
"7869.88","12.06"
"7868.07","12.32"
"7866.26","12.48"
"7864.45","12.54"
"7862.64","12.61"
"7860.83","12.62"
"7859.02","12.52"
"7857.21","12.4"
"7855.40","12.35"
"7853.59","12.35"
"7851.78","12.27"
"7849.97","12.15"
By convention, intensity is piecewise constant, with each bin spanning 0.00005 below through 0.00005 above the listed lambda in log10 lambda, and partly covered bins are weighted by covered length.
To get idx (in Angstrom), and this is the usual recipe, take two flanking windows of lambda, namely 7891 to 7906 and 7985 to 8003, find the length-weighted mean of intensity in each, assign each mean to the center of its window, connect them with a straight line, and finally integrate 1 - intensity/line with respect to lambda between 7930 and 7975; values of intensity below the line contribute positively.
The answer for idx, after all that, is 1.2 Angstrom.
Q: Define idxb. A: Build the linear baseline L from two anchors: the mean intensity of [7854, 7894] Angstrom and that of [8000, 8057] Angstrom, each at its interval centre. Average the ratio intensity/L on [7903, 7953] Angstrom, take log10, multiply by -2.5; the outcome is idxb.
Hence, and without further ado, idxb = 0.02 mag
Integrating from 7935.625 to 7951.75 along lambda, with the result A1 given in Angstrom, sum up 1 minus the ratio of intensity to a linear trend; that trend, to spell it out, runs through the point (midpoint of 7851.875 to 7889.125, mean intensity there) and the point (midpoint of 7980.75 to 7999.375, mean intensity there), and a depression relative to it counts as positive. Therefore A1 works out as 0.7 Angstrom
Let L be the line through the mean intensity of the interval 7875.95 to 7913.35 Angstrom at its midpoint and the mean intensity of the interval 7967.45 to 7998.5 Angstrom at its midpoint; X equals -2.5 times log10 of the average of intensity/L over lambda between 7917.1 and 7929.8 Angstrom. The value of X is -0.010 mag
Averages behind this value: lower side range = 11.8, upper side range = 11.8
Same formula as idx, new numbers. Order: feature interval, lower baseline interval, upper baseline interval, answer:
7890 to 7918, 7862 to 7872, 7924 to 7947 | 0.6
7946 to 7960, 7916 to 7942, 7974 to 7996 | 0.1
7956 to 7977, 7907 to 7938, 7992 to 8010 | 0.4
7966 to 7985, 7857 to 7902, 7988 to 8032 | 0.6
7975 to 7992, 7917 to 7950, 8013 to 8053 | -0.5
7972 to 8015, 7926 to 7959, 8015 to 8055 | -0.7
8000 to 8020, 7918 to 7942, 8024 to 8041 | -0.3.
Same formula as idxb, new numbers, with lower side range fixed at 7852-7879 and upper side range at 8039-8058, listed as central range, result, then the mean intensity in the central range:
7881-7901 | 0.01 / 12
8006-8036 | -0.02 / 11.7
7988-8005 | -0.03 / 11.9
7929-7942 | 0.02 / 11.7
